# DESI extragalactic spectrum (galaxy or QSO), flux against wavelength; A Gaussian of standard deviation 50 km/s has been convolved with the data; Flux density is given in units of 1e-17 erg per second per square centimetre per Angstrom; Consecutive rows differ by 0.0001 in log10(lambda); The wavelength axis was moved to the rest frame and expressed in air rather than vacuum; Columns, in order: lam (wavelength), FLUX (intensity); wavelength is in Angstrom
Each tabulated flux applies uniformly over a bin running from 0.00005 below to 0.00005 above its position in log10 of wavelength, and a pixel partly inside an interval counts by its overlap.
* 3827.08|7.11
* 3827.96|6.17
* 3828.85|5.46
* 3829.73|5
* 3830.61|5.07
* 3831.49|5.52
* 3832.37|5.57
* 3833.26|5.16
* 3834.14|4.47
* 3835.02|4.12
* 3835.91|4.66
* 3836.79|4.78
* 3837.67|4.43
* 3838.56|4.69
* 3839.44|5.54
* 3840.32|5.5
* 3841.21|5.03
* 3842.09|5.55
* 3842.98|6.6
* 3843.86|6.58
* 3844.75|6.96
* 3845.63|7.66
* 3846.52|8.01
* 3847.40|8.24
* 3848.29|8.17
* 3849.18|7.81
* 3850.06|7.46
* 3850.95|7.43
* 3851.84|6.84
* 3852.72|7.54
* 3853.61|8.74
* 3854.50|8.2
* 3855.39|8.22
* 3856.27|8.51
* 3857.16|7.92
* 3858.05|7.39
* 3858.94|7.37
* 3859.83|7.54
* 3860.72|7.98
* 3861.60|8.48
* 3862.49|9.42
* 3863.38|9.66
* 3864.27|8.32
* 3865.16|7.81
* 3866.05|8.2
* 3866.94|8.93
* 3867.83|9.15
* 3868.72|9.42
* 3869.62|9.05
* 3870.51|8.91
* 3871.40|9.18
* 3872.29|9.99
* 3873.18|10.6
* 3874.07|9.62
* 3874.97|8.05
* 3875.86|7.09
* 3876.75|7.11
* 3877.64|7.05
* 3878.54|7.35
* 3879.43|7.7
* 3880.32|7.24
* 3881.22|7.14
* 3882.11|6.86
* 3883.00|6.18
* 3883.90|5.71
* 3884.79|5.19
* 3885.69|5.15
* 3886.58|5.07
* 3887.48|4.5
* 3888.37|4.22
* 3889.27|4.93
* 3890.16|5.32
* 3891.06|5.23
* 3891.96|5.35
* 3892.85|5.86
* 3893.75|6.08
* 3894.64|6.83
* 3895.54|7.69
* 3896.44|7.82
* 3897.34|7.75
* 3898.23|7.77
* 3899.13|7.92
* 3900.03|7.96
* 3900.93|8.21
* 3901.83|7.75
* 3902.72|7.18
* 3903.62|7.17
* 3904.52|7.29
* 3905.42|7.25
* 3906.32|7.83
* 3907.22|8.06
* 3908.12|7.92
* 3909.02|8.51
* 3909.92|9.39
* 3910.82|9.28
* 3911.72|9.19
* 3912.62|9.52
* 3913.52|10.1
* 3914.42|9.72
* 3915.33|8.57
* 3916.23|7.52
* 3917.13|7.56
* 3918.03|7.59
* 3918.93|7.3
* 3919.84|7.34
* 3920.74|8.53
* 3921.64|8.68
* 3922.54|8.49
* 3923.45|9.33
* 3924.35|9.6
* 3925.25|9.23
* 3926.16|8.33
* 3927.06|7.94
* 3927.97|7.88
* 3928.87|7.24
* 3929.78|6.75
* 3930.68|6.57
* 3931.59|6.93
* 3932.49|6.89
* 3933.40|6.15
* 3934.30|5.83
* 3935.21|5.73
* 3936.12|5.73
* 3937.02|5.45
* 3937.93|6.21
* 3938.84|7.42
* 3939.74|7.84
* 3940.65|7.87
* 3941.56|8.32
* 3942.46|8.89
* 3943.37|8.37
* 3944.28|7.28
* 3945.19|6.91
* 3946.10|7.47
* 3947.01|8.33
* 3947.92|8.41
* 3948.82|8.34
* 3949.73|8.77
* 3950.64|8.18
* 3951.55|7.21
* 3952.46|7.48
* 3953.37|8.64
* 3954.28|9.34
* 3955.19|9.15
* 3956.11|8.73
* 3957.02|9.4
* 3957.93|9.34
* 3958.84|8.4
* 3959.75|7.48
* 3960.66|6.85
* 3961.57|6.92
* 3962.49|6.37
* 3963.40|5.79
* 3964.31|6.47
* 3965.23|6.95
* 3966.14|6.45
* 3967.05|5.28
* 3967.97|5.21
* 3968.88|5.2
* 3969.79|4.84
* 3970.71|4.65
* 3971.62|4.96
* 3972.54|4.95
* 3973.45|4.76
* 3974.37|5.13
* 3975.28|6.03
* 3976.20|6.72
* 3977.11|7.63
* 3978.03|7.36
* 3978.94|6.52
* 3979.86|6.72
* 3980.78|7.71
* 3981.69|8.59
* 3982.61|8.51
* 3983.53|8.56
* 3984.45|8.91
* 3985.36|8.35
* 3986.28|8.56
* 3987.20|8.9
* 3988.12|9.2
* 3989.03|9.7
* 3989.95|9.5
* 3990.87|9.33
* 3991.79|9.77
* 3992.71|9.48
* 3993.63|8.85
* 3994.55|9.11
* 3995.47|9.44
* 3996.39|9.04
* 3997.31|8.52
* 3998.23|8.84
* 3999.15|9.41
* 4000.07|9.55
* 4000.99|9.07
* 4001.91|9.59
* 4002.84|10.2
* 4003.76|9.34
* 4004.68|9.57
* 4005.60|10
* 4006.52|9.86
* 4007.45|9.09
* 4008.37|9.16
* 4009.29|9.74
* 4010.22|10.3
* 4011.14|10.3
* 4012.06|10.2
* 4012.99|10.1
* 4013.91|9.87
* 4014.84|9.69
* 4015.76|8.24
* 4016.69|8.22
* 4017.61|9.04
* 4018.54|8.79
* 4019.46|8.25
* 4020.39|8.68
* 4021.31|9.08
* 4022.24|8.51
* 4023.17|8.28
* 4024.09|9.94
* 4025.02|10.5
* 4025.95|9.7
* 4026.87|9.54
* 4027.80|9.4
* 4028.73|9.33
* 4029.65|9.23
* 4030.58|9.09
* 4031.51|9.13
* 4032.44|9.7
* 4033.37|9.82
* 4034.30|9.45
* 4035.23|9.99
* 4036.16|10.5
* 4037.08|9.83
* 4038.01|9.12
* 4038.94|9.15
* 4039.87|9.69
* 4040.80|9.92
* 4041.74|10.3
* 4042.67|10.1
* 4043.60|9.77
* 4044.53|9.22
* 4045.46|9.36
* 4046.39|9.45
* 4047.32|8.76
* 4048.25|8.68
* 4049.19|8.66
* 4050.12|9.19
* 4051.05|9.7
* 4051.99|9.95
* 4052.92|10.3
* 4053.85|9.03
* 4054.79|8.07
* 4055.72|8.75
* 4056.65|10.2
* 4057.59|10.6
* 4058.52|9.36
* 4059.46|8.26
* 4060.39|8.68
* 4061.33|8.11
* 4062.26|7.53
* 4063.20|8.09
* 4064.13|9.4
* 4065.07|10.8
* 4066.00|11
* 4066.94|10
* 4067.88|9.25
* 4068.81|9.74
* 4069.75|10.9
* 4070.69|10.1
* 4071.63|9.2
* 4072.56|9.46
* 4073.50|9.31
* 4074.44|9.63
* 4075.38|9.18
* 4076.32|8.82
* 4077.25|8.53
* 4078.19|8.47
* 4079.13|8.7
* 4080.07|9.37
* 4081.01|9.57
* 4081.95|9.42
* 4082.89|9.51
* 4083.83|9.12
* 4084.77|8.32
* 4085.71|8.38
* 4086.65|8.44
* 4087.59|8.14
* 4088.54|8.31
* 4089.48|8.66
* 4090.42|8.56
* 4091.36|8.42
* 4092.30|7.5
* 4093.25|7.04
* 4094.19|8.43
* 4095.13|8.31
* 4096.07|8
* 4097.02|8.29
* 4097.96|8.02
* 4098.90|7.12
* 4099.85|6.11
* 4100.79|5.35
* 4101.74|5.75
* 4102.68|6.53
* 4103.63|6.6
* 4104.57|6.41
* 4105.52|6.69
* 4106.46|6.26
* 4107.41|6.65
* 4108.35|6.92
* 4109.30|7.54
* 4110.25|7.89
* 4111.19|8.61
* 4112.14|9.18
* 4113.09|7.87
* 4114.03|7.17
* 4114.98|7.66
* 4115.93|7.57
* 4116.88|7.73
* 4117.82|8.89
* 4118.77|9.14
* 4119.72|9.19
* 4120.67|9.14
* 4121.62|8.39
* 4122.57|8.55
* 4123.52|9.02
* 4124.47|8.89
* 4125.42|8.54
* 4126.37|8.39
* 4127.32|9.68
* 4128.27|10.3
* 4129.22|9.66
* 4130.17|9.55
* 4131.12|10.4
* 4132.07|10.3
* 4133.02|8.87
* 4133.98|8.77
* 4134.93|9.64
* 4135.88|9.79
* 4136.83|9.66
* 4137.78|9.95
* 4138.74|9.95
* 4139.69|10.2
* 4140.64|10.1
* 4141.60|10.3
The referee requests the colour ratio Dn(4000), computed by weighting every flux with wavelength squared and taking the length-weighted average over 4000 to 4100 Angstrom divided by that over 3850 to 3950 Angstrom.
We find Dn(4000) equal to 1.3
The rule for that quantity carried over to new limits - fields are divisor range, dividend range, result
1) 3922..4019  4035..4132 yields 1.15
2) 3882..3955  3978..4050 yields 1.30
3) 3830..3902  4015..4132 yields 1.38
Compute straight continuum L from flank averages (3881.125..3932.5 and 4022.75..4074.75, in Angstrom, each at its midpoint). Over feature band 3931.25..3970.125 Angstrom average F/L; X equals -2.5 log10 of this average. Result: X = 0.11 mag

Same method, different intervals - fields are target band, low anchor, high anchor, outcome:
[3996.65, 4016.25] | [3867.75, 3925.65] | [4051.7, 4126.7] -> -0.17 mag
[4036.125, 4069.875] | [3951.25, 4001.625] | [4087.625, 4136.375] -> -0.18 mag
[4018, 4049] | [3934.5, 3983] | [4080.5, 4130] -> -0.23 mag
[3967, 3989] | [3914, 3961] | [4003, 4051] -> 0.24 mag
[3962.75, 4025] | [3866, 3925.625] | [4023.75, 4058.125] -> 0.09 mag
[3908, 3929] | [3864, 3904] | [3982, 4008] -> -0.09 mag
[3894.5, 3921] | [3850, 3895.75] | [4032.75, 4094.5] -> -0.05 mag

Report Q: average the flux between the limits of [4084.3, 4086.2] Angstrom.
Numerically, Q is 8.36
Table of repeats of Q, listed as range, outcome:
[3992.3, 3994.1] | 9.15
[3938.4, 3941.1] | 7.72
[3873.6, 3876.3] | 8.27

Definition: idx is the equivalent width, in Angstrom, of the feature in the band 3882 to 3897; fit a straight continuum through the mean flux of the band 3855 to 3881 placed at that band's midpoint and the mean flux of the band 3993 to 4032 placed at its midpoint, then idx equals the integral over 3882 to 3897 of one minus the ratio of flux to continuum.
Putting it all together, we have 4.9 Angstrom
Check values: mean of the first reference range 8.38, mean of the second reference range 9.33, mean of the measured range 5.75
